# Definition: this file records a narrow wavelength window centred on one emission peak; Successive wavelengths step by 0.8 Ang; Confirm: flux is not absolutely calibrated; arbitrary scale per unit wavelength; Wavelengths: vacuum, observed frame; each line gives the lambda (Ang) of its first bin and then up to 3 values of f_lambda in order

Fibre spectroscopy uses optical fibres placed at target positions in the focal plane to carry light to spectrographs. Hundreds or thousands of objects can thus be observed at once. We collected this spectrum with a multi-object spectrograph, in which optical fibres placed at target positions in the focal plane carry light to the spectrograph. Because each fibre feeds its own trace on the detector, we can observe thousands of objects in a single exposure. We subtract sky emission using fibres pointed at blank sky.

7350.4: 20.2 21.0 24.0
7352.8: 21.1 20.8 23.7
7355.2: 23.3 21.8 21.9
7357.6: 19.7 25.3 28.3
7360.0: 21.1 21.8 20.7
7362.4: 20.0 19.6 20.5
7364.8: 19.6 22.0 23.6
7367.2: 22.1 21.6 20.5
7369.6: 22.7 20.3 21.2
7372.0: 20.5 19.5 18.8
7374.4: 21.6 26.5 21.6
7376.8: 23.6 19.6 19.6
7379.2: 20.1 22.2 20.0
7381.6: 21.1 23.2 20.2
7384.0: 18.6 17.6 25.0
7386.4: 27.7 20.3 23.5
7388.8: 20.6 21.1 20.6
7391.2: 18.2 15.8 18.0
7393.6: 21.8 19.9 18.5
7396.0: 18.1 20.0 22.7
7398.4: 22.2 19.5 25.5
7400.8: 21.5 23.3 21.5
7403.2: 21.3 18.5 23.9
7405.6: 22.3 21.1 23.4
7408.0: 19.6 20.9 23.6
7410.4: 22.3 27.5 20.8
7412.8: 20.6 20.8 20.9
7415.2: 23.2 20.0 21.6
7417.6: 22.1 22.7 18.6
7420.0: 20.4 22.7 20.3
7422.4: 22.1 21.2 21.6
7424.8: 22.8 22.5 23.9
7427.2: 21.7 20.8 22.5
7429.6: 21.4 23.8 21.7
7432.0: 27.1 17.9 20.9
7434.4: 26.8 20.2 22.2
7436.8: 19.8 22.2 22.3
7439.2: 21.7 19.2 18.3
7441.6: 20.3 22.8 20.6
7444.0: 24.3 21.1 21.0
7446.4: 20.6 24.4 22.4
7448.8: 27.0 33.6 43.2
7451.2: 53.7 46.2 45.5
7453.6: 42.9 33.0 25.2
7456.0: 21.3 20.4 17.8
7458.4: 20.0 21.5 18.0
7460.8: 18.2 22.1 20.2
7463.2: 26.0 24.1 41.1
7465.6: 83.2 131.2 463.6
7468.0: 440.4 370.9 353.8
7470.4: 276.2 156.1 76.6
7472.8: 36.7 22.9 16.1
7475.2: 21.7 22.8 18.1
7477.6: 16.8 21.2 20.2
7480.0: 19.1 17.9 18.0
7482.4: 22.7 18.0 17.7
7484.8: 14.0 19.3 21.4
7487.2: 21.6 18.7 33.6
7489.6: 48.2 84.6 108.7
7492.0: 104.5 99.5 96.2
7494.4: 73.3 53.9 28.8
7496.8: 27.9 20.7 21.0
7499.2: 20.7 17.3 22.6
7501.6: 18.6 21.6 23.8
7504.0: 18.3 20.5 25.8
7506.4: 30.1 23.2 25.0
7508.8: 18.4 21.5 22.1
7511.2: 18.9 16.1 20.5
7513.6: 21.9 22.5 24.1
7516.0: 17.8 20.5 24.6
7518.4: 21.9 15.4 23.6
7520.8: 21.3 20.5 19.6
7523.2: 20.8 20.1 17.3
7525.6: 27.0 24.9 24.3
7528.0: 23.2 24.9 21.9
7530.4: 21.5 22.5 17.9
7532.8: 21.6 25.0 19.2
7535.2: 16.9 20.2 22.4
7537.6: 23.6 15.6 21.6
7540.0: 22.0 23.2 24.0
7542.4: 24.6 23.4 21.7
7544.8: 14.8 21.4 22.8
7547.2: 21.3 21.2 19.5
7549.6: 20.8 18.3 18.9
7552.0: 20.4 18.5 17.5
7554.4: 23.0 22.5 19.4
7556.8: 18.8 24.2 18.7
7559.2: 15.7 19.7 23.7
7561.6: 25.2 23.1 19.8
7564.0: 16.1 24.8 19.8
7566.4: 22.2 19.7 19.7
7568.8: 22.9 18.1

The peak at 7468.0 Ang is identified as H-alpha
